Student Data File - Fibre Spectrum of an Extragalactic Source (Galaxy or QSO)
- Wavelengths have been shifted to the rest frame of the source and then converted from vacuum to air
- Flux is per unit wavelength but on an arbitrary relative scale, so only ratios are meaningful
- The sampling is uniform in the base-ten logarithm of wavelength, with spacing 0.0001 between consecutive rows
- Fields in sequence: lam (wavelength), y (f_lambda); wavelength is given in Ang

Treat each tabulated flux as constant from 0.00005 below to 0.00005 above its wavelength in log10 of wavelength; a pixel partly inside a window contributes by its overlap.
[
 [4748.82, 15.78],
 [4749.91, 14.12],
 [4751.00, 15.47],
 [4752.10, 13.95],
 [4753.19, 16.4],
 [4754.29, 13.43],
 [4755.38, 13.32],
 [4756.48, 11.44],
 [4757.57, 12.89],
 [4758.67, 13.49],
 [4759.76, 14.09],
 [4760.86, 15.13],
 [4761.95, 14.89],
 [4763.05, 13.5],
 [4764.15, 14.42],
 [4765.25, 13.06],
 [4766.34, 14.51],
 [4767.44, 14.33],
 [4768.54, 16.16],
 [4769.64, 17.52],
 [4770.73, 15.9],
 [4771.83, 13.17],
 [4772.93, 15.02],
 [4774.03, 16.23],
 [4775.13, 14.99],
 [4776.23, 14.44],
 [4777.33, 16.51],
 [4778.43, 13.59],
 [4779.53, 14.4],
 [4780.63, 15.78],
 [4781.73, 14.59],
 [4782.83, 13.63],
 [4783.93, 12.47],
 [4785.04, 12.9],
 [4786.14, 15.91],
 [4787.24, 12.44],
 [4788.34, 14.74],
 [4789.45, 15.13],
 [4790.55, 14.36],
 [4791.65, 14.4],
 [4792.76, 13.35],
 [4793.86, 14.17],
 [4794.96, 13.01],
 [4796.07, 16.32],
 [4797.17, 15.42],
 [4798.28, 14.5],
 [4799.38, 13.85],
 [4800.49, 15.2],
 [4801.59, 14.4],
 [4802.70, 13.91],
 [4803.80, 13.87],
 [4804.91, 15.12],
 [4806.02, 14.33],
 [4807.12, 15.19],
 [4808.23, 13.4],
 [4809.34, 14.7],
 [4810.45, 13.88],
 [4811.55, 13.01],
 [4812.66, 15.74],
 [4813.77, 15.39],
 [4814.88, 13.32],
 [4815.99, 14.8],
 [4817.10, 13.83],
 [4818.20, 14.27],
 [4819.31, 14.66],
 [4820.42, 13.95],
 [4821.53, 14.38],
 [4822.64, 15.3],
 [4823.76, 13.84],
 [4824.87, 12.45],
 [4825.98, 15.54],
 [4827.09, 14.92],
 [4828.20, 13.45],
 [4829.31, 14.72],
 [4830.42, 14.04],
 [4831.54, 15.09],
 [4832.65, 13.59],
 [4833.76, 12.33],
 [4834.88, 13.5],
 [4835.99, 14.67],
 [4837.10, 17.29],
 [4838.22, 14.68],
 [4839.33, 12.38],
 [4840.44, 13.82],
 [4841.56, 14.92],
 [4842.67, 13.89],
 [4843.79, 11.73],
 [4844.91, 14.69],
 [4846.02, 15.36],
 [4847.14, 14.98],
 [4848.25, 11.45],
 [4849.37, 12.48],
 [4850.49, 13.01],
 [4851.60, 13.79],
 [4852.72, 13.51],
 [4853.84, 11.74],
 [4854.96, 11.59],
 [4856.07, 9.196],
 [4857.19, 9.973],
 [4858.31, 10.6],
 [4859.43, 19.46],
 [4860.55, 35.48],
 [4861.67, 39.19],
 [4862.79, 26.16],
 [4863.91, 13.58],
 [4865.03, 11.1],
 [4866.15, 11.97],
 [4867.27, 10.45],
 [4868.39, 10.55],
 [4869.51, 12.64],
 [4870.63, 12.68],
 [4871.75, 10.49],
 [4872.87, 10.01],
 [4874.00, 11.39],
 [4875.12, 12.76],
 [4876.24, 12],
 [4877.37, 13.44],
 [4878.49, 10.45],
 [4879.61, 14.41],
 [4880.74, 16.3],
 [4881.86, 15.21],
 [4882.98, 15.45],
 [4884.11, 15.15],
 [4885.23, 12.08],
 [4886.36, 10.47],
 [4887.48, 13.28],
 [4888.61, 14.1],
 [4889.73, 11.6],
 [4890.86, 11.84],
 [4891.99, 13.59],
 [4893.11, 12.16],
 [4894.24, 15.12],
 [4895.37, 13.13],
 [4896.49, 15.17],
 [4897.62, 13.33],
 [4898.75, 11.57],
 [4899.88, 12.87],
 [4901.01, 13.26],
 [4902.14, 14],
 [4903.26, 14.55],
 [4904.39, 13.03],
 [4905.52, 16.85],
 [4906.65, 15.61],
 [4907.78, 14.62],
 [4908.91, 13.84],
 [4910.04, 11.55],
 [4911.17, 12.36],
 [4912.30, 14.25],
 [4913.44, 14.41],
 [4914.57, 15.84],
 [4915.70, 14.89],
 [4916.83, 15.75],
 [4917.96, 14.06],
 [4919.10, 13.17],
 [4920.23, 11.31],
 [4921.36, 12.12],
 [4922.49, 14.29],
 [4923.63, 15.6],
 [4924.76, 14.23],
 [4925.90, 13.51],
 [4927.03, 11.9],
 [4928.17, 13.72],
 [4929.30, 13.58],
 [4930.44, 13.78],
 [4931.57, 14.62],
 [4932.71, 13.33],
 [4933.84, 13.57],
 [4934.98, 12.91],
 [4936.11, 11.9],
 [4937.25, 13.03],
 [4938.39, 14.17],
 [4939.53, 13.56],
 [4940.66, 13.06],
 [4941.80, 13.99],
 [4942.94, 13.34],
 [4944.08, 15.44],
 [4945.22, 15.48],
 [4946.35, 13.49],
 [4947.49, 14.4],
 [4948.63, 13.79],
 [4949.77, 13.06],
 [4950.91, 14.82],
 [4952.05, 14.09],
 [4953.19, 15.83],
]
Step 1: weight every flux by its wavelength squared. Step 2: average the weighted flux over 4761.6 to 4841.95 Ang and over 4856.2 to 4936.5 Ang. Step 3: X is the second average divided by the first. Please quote 1.02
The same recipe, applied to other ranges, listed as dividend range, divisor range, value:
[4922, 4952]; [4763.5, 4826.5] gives 1.01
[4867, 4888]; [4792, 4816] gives 0.90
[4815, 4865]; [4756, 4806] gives 1.07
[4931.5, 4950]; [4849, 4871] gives 0.91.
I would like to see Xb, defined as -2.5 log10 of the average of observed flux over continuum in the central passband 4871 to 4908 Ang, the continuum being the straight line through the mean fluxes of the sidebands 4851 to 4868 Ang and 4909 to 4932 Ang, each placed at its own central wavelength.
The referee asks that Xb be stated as 0.14 mag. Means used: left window 16.5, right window 13.7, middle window 13.3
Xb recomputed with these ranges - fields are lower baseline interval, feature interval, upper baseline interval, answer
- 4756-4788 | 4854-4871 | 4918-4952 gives -0.16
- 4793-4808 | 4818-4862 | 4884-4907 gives -0.06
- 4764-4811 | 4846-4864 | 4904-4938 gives -0.18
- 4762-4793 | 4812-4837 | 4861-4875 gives 0.04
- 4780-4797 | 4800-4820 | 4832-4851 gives -0.02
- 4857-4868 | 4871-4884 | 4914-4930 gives 0.33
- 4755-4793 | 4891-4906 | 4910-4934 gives 0.02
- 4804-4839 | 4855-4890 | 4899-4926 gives -0.03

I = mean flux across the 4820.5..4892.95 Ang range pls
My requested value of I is 14.1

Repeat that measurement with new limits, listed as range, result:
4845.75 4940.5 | 13.9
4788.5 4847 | 14.3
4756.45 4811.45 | 14.4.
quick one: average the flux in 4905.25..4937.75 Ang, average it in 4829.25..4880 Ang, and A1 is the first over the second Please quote 0.97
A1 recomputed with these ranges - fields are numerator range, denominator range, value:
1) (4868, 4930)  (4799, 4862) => 0.91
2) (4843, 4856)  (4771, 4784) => 0.88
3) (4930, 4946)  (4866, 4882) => 1.12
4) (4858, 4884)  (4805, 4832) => 1.08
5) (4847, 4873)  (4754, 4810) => 1.04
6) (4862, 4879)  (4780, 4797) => 0.91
